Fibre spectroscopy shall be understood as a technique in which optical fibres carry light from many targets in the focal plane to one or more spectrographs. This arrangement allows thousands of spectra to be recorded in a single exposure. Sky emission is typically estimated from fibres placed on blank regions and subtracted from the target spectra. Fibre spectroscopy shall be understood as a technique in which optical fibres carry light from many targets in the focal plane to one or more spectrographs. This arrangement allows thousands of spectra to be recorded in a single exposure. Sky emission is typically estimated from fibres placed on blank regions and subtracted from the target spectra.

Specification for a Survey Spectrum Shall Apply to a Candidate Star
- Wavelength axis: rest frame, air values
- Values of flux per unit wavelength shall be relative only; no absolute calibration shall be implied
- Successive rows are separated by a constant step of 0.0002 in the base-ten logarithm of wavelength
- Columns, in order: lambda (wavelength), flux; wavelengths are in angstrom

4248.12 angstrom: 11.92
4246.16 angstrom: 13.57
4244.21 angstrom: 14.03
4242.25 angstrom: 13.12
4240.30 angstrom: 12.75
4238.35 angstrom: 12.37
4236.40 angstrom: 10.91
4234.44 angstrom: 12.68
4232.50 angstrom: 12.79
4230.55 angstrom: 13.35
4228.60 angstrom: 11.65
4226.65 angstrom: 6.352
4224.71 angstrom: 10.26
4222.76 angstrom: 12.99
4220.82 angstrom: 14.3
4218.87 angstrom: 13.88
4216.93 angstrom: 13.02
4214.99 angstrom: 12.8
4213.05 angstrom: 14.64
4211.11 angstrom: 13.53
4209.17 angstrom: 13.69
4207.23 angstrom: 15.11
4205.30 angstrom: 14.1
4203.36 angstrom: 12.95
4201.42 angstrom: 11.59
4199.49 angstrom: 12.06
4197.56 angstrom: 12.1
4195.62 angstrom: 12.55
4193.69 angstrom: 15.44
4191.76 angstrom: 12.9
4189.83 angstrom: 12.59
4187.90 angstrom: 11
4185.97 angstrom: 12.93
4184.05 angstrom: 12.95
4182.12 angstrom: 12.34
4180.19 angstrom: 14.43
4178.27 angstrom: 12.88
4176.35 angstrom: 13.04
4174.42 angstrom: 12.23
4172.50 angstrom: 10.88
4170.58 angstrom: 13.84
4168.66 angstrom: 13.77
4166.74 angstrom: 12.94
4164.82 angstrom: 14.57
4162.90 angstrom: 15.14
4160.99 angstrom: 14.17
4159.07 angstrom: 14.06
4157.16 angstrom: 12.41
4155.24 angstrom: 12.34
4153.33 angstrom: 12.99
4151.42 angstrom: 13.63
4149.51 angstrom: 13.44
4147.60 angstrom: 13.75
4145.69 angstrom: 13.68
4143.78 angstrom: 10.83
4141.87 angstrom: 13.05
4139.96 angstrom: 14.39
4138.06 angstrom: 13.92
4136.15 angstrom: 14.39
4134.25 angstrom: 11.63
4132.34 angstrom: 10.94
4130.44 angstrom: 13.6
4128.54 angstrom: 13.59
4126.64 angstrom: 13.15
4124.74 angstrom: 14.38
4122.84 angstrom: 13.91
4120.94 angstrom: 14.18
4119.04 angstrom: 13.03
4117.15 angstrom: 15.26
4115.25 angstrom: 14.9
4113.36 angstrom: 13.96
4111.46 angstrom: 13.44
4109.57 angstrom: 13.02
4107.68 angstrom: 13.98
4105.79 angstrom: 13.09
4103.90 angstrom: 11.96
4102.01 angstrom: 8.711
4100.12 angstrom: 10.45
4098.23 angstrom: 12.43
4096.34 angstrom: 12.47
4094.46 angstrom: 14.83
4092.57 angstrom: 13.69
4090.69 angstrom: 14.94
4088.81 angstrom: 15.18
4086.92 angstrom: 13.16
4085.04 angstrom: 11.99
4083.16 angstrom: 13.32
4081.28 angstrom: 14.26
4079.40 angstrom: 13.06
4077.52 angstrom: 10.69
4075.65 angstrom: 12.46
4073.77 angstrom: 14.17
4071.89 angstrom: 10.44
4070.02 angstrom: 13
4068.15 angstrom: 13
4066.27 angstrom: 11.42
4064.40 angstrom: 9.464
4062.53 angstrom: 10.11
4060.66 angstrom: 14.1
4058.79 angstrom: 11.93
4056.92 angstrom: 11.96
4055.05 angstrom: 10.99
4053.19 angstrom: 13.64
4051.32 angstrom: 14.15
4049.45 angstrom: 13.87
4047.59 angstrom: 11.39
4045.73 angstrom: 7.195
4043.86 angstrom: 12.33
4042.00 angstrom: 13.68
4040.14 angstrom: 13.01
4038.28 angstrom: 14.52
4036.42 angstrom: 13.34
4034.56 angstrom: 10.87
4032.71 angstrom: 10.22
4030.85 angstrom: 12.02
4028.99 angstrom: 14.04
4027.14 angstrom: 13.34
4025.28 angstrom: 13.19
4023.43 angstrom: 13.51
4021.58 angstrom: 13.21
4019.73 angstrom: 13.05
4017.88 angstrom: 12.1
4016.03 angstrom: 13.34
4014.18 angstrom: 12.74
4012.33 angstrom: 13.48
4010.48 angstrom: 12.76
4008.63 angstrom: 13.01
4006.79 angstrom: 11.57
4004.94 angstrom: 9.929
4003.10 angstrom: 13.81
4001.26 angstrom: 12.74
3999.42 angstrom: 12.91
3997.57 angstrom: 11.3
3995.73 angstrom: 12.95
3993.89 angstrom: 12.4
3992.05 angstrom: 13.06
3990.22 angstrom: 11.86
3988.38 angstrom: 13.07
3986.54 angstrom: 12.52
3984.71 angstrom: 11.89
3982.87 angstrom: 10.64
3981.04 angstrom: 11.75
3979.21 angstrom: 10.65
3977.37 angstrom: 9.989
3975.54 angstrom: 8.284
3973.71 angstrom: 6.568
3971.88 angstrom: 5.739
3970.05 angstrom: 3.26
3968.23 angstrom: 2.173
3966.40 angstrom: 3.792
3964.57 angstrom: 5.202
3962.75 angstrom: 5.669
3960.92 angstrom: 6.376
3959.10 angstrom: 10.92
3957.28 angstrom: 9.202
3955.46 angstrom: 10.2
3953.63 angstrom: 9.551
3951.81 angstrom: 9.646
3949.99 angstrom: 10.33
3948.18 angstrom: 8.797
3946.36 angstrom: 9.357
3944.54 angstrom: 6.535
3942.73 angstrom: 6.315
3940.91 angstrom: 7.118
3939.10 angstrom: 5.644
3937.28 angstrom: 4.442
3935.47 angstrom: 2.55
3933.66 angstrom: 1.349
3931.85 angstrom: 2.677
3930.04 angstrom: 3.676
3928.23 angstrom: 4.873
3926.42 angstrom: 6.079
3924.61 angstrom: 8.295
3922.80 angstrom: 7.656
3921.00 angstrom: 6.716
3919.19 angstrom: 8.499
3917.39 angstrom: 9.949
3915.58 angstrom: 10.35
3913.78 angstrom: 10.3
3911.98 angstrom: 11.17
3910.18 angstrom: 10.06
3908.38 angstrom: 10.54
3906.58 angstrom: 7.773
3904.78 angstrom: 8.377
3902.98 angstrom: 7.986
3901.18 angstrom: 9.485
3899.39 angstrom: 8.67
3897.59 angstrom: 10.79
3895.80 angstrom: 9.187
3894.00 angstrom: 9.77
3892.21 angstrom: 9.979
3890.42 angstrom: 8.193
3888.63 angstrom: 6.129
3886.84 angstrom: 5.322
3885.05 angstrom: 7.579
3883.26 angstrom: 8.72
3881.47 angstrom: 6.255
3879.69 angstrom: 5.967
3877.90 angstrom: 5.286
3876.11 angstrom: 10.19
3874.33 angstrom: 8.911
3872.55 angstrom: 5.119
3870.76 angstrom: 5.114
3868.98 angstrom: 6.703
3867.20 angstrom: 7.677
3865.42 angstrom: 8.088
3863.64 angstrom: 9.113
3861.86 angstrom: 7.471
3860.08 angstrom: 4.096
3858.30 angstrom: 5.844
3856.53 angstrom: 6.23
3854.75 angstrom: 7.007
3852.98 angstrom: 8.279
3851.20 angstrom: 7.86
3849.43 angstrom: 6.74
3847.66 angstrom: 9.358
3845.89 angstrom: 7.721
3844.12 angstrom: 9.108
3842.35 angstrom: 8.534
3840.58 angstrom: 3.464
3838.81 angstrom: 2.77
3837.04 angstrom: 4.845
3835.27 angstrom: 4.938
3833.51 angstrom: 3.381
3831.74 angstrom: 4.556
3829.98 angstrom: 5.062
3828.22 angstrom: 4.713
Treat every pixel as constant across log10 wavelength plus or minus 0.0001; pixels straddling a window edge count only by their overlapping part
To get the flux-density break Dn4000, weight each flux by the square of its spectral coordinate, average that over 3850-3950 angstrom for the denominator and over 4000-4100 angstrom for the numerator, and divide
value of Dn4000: 1.8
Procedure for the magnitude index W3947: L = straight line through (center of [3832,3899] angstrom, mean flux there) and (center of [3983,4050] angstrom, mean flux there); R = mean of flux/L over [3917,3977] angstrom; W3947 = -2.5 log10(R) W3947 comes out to 0.45 mag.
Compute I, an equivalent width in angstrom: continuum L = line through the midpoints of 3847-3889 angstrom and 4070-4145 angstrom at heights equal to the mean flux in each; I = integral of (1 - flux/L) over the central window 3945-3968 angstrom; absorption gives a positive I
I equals 3.00 angstrom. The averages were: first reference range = 7.04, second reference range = 13.1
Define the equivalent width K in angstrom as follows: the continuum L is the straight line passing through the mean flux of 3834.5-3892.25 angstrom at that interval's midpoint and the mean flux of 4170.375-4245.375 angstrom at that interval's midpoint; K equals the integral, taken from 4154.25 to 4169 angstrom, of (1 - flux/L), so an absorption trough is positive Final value -2.12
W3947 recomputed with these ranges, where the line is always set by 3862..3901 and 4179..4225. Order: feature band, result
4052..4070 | -0.111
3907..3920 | -0.206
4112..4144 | -0.141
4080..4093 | -0.225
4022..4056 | -0.202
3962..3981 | 0.408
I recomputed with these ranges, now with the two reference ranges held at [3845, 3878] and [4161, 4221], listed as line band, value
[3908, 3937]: 4.3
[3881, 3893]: 0.4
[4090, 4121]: -3.9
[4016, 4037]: -4.9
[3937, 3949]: 2.4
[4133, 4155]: -1.4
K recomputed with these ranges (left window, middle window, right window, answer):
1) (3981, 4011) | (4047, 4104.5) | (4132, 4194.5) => 0.8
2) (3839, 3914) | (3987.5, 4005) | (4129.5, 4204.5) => -4.5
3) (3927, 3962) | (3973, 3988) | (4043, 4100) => -3.5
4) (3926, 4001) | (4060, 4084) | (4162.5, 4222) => -3.8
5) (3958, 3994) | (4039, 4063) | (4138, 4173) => -3.6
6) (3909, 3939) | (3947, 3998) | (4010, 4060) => 1.0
